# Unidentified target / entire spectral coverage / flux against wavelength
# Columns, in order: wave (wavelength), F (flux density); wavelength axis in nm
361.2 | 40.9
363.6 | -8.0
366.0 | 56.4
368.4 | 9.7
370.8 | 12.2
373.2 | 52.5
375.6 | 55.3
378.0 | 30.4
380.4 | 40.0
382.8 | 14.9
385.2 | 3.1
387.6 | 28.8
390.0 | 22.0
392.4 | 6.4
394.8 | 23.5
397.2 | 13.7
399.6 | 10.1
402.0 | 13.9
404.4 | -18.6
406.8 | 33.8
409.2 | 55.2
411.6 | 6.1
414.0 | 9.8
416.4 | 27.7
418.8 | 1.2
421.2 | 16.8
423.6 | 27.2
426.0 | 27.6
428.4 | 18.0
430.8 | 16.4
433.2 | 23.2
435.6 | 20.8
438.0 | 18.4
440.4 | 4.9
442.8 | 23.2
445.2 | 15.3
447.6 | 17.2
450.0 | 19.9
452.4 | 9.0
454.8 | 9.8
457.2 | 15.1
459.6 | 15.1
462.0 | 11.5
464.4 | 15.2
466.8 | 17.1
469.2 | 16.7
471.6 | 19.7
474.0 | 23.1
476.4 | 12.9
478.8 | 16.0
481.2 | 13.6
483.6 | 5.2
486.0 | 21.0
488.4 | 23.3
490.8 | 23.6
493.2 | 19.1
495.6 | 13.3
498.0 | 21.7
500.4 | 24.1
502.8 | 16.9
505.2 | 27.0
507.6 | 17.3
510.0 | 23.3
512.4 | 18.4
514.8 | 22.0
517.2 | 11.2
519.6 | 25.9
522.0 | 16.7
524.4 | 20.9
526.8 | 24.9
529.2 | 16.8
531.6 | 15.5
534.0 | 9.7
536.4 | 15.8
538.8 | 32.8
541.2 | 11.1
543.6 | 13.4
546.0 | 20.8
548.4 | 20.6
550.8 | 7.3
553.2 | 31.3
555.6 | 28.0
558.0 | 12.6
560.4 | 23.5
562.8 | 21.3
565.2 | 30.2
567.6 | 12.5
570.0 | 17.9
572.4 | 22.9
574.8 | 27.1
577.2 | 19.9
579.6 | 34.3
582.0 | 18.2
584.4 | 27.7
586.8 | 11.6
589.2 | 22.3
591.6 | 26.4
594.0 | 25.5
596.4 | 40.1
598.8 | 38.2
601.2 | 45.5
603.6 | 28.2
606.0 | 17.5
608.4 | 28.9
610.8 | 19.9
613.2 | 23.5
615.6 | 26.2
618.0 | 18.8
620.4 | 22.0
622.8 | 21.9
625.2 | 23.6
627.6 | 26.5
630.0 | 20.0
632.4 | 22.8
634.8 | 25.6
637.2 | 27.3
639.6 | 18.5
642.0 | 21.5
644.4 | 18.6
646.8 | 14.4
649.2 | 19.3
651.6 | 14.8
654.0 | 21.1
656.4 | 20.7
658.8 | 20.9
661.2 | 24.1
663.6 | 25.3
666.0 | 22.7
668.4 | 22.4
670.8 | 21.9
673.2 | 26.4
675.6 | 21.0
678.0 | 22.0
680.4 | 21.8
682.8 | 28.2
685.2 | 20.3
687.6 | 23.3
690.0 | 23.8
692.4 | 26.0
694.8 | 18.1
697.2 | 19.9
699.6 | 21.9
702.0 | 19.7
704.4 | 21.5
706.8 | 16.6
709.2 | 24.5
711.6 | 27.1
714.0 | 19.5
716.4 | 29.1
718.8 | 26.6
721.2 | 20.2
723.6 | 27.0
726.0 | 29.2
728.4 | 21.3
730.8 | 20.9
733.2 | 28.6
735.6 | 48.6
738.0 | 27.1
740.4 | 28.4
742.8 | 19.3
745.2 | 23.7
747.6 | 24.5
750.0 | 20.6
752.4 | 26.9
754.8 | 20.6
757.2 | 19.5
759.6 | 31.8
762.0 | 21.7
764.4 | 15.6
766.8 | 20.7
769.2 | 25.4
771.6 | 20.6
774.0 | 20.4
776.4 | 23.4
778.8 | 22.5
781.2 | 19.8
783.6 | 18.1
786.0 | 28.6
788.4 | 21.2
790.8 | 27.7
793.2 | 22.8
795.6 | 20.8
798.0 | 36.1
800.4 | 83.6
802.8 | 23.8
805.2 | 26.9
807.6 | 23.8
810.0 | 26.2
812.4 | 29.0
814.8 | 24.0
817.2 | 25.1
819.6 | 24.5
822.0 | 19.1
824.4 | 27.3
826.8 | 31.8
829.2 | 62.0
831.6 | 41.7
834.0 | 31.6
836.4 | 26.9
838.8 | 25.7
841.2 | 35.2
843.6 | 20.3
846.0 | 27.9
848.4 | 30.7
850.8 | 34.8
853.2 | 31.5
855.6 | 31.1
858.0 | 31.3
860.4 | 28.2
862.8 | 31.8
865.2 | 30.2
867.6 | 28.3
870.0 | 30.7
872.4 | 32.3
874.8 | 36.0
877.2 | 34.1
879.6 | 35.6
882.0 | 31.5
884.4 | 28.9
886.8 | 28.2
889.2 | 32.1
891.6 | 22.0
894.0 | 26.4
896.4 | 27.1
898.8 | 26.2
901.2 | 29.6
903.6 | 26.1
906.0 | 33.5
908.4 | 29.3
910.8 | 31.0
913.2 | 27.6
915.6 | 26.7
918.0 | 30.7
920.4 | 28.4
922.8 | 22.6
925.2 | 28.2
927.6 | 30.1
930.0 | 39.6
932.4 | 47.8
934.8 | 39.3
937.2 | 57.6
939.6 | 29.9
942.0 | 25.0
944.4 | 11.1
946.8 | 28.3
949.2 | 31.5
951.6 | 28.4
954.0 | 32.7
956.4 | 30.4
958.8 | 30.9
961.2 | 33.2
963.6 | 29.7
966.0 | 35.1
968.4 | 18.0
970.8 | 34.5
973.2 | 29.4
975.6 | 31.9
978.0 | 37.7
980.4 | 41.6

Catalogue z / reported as 1.145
